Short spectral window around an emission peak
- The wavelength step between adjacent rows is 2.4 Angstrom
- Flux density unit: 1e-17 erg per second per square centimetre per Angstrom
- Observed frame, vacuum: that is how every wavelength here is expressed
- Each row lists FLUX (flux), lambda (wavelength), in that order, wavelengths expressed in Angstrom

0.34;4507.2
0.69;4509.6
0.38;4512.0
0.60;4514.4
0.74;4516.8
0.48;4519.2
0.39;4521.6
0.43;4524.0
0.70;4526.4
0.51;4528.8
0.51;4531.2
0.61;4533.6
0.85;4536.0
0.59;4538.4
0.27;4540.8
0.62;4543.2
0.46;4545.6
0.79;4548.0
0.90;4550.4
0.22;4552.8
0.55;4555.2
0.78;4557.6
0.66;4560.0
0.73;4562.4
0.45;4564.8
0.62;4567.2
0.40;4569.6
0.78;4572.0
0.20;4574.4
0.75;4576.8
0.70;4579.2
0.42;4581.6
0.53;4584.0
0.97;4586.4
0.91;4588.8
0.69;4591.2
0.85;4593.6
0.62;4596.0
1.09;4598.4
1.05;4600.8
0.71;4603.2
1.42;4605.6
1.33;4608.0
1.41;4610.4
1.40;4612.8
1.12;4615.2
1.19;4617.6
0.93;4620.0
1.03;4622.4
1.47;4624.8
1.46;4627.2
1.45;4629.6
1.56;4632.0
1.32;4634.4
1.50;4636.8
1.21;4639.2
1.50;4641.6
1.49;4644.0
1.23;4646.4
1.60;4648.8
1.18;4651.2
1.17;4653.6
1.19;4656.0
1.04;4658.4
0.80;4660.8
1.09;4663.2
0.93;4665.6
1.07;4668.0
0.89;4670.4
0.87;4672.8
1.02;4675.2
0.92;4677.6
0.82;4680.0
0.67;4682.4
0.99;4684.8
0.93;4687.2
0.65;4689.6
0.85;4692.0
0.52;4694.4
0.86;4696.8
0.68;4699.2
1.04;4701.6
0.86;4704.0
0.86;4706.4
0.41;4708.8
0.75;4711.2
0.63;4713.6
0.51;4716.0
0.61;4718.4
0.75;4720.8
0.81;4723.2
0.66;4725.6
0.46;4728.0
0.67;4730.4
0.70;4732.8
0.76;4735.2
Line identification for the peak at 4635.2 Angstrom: C IV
